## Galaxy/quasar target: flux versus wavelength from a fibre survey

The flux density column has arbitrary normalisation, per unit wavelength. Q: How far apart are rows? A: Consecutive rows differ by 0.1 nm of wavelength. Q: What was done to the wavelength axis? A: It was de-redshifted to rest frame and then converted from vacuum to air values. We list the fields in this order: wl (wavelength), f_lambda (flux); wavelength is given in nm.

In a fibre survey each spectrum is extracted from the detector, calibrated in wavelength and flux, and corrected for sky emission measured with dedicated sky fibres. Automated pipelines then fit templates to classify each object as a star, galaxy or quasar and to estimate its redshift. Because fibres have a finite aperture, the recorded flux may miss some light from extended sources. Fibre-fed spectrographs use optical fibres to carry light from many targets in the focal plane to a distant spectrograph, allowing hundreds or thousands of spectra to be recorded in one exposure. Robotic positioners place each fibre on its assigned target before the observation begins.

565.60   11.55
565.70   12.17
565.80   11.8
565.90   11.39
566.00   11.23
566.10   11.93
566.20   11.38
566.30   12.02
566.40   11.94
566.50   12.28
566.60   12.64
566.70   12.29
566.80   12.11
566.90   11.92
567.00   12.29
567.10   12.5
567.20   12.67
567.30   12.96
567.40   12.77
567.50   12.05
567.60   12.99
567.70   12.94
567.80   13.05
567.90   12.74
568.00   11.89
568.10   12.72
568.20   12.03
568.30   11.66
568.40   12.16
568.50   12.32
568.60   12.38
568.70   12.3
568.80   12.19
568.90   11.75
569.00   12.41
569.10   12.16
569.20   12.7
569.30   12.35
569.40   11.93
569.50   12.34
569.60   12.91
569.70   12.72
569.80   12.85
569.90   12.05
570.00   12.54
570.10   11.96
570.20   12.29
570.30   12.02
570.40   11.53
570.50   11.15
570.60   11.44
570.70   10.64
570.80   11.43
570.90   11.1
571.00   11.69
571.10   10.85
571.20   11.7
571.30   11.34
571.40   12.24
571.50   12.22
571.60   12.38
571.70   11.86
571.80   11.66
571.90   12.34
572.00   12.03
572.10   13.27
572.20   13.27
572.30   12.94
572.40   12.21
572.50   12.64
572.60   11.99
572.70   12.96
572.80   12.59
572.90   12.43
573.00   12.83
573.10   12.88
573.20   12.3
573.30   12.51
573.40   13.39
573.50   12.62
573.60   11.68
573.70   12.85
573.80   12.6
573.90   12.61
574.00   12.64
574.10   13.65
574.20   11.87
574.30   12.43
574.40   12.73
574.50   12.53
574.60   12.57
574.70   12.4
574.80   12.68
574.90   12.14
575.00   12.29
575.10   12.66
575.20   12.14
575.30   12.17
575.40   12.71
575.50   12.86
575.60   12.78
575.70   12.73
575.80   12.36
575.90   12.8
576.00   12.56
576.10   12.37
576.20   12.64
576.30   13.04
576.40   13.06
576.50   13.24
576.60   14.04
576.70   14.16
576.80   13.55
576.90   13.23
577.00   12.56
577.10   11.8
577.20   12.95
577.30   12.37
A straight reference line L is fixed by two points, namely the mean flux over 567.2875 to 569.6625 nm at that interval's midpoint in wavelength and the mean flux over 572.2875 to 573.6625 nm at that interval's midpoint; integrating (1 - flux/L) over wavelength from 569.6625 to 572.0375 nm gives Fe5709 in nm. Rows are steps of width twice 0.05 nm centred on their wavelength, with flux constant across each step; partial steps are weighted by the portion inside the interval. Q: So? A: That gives 0.12 nm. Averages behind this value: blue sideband 12.4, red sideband 12.6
